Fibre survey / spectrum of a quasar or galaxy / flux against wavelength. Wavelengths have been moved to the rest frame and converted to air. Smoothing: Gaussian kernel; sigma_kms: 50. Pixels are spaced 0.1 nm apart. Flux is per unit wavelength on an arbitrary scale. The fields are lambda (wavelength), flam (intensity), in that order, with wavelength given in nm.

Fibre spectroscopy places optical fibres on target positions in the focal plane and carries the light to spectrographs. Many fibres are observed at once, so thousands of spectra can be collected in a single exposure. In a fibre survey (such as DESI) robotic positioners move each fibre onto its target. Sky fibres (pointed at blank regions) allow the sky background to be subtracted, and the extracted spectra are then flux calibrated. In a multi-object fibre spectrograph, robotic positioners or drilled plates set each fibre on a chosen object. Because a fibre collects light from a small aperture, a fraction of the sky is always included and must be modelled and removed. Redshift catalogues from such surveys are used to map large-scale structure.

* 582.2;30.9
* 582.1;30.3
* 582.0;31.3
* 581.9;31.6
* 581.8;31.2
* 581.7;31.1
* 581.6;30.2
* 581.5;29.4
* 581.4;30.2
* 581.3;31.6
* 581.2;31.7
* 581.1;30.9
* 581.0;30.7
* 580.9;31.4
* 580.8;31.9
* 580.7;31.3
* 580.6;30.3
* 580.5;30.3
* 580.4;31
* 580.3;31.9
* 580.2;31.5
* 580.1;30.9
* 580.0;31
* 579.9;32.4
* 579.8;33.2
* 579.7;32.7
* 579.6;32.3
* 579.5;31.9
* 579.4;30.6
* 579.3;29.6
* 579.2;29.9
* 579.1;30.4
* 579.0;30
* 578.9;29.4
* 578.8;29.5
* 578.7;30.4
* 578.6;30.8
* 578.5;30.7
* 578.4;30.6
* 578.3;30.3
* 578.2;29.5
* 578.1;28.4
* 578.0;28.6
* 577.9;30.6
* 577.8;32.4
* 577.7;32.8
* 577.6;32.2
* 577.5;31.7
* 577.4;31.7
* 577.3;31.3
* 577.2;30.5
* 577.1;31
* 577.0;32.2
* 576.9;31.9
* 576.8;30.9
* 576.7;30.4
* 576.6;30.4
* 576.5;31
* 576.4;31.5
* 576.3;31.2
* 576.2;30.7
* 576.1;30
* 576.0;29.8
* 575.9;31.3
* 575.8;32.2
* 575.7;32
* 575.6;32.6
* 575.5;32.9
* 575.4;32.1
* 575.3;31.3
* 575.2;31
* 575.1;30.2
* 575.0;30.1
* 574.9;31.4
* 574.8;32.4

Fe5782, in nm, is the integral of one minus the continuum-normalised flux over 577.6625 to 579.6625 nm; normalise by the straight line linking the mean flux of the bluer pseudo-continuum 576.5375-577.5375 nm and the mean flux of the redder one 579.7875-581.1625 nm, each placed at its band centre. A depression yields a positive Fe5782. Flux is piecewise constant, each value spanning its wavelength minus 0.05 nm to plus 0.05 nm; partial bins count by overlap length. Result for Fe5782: 0.05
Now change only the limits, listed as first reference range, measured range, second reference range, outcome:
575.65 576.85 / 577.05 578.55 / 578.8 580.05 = 0.009 nm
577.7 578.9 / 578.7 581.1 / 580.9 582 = -0.035 nm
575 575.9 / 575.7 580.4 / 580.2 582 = 0.058 nm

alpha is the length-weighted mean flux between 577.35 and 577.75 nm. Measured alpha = 32.1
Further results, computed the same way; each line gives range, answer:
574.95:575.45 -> 30.9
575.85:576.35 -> 30.6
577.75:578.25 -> 29.9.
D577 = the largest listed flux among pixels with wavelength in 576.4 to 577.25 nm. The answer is 32.2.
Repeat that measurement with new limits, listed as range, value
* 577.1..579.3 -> 32.8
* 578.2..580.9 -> 33.2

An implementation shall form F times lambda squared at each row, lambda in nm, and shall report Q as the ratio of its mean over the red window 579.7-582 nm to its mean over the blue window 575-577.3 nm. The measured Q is 1.02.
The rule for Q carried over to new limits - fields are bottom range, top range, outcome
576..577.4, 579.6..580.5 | 1.04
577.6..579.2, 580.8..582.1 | 1.03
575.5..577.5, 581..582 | 1.01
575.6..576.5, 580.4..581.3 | 1.01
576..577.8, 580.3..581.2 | 1.01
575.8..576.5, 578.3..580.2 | 1.01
